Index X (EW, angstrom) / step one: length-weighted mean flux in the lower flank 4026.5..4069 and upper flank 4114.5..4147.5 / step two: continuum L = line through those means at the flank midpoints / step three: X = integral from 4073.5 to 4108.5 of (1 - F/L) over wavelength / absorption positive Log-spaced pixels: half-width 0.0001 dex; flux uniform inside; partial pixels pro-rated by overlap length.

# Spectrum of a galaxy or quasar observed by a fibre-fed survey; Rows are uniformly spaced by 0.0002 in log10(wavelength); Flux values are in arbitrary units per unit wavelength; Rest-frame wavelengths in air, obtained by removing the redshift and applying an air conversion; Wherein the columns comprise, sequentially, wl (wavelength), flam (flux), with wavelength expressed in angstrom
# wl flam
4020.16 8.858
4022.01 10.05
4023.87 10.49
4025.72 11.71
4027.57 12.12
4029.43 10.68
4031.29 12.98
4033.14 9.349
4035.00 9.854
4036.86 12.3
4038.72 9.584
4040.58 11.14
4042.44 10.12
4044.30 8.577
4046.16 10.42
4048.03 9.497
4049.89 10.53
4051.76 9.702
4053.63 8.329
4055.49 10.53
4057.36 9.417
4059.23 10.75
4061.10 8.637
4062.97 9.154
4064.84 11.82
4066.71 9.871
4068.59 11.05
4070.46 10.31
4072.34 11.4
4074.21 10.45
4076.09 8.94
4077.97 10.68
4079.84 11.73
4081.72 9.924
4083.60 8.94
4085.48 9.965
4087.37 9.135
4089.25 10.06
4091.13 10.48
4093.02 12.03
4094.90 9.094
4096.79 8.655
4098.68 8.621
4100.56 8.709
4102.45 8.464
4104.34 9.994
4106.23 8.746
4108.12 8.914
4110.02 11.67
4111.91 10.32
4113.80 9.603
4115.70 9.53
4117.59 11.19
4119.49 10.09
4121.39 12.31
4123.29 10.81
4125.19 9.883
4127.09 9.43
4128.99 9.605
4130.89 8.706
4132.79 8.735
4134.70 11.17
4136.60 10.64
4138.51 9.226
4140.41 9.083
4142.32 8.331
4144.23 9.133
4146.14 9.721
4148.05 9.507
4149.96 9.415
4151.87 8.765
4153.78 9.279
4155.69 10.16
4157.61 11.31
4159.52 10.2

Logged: 1.4 angstrom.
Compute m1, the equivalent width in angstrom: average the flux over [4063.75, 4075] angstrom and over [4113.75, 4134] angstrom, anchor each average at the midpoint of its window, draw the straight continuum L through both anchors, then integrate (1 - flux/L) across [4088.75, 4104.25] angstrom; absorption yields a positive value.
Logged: 1.33 angstrom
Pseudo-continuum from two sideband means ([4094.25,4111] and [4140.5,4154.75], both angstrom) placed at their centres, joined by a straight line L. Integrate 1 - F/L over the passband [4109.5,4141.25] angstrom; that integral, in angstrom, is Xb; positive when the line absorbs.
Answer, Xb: -3.2 angstrom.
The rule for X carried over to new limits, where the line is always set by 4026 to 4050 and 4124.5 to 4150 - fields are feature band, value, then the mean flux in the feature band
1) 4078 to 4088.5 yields 0.1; 10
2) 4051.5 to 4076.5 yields 0.6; 10.1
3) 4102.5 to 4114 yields 0.0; 9.78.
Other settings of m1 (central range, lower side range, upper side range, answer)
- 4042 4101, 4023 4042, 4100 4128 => 3.28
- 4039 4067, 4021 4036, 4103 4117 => 1.80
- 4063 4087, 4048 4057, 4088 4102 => -1.69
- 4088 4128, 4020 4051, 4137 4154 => -1.16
